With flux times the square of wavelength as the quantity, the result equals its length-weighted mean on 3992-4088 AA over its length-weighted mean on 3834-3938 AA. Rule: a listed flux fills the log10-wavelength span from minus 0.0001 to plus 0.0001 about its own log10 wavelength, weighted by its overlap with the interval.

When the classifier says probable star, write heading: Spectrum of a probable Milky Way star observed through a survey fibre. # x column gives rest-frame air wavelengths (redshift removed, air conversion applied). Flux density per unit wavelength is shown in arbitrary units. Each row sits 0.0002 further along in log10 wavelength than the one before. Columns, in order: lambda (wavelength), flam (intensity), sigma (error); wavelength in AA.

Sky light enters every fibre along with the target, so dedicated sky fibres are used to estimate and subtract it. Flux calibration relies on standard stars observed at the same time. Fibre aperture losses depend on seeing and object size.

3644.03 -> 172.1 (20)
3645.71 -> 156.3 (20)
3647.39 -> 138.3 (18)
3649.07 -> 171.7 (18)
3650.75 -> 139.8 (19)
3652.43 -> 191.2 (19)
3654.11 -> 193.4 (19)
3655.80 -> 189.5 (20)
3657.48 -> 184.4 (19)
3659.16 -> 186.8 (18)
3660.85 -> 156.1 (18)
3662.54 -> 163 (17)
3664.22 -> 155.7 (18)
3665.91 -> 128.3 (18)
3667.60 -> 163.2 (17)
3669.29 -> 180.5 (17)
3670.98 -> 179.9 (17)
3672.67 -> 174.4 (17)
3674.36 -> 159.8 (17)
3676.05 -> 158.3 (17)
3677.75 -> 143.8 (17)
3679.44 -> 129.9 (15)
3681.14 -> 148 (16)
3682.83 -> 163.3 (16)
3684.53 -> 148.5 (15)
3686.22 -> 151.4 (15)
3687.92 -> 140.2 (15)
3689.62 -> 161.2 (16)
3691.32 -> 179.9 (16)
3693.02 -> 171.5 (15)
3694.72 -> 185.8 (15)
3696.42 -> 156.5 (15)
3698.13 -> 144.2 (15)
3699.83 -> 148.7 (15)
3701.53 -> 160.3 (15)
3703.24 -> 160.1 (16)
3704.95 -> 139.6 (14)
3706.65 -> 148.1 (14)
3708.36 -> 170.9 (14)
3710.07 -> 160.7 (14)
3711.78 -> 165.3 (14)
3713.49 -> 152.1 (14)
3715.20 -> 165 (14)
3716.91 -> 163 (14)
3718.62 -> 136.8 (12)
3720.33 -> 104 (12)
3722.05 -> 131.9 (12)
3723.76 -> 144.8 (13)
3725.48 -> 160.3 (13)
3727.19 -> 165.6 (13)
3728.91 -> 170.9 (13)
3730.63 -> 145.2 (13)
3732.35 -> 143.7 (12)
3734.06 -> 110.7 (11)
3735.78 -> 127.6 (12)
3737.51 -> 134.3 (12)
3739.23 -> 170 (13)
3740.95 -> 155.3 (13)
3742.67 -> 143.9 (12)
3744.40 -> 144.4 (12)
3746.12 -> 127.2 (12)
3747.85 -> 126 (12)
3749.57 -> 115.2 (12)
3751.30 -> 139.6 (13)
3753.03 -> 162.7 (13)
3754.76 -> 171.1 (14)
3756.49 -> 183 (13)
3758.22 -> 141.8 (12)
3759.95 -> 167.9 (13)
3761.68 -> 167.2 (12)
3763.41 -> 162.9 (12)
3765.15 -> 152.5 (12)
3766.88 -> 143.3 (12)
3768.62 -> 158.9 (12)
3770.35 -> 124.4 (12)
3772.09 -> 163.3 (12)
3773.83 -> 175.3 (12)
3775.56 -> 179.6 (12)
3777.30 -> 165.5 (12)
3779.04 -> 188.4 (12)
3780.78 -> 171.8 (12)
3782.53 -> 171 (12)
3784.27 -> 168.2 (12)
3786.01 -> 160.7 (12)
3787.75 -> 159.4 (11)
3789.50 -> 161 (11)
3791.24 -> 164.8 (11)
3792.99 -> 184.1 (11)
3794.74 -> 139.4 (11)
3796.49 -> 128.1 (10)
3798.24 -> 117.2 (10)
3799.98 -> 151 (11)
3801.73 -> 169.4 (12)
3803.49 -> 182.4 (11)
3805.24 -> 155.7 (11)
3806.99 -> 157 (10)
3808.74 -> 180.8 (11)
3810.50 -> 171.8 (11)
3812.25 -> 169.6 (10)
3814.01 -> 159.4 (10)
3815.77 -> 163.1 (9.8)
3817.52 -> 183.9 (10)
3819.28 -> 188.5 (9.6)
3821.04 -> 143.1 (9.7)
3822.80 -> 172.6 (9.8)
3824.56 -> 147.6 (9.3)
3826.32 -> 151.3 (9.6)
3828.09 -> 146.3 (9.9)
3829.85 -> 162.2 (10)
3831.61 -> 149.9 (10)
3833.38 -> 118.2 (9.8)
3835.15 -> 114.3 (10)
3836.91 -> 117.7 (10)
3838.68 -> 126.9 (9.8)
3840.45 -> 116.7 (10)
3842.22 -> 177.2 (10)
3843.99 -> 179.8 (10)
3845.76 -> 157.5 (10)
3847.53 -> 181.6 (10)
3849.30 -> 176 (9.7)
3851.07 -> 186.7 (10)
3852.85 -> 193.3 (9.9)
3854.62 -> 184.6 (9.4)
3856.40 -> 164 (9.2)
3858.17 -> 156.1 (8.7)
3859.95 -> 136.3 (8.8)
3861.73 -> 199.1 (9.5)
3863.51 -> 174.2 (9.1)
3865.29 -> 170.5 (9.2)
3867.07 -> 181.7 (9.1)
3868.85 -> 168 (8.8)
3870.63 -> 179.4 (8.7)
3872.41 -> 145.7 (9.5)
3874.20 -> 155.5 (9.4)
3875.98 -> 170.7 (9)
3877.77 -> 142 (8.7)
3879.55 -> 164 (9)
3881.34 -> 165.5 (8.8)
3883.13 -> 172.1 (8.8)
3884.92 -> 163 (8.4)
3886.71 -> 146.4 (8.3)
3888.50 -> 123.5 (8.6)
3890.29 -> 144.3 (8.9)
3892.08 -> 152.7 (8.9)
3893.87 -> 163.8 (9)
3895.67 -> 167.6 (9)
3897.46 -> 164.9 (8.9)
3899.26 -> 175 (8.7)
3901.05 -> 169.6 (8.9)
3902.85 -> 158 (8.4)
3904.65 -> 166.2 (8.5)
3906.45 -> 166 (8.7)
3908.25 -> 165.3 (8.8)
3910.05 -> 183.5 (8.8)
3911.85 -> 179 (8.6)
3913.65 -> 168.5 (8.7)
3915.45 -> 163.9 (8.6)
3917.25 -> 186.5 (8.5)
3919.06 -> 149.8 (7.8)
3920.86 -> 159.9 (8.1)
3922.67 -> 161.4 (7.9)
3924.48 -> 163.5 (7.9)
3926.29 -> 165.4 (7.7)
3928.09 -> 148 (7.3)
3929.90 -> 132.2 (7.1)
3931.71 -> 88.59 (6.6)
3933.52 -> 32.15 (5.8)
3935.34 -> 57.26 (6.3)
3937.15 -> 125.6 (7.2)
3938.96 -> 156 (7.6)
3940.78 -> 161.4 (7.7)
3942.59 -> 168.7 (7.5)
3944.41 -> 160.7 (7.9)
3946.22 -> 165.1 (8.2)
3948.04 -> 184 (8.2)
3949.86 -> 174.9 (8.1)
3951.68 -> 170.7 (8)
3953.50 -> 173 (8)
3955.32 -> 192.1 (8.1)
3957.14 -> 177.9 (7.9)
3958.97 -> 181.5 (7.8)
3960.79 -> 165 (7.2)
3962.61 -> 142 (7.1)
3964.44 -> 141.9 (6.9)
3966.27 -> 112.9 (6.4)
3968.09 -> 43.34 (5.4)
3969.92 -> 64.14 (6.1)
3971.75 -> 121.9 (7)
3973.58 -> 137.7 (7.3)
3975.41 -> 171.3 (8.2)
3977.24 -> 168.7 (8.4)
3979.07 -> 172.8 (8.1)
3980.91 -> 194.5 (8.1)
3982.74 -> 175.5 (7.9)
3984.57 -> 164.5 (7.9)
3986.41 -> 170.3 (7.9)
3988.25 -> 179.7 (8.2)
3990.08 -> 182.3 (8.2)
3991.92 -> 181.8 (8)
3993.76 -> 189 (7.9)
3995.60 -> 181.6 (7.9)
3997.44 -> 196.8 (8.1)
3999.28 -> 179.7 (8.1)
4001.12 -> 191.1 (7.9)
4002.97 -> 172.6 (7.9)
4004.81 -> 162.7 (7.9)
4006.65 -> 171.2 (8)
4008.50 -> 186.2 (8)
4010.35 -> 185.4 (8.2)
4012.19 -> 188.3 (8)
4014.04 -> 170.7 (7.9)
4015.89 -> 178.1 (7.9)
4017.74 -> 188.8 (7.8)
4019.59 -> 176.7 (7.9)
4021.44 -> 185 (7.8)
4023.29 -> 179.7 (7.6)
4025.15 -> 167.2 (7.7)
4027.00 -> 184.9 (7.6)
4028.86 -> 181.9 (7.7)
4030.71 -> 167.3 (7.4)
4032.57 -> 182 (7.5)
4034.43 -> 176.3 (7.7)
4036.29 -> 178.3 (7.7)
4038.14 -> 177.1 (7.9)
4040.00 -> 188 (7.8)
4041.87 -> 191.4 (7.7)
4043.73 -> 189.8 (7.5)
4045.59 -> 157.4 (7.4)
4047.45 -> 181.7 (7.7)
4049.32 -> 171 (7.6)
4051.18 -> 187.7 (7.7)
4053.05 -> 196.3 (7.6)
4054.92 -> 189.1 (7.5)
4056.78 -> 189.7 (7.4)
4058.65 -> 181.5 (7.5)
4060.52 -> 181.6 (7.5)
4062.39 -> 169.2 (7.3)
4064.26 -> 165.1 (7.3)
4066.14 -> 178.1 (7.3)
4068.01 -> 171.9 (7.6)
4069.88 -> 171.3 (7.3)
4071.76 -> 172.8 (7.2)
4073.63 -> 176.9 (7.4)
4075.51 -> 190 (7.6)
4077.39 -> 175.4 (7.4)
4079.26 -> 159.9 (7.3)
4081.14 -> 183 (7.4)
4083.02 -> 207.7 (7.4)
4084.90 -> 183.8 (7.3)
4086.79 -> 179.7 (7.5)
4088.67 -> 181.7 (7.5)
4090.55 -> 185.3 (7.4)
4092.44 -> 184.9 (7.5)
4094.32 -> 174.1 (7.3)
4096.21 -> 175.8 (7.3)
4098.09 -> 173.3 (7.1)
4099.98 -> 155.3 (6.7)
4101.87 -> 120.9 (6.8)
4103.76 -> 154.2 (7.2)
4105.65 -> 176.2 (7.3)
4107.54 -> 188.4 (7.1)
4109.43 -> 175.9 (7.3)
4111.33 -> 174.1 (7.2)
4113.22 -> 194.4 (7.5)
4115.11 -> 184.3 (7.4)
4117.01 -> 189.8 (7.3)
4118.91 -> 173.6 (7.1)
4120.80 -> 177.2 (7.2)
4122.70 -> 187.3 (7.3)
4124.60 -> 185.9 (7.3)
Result 1.3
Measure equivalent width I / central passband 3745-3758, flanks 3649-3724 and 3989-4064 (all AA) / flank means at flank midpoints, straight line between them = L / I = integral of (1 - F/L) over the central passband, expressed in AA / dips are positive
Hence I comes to 1.4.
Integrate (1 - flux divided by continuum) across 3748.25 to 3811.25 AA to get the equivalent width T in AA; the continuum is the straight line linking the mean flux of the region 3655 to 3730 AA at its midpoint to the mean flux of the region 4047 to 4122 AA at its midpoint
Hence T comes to 1.0 AA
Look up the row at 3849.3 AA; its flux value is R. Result 176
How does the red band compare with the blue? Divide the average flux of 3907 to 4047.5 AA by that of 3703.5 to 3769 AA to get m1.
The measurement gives 1.1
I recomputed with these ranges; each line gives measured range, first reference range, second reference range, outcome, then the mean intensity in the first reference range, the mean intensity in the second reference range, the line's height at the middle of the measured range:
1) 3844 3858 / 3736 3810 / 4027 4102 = -1.2 AA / 157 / 178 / 162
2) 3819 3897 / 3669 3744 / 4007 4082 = 2.9 AA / 153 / 179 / 165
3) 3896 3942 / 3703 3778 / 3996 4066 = 5.0 AA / 151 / 180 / 169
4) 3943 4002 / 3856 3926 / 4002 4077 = 3.2 AA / 164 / 179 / 172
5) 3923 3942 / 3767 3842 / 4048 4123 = 4.7 AA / 157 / 178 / 166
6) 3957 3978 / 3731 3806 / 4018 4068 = 4.7 AA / 154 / 180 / 173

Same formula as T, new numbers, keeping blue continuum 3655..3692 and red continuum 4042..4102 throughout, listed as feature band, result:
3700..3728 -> 1.9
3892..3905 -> 0.4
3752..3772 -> 0.8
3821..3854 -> 2.7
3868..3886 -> 0.8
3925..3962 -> 5.0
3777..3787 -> -0.3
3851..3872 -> -0.5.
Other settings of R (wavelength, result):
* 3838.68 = 126.9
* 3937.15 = 125.6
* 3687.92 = 140.2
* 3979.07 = 172.8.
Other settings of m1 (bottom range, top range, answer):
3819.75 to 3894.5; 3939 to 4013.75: 1.04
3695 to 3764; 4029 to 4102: 1.19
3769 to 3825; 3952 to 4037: 1.03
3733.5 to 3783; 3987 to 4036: 1.17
